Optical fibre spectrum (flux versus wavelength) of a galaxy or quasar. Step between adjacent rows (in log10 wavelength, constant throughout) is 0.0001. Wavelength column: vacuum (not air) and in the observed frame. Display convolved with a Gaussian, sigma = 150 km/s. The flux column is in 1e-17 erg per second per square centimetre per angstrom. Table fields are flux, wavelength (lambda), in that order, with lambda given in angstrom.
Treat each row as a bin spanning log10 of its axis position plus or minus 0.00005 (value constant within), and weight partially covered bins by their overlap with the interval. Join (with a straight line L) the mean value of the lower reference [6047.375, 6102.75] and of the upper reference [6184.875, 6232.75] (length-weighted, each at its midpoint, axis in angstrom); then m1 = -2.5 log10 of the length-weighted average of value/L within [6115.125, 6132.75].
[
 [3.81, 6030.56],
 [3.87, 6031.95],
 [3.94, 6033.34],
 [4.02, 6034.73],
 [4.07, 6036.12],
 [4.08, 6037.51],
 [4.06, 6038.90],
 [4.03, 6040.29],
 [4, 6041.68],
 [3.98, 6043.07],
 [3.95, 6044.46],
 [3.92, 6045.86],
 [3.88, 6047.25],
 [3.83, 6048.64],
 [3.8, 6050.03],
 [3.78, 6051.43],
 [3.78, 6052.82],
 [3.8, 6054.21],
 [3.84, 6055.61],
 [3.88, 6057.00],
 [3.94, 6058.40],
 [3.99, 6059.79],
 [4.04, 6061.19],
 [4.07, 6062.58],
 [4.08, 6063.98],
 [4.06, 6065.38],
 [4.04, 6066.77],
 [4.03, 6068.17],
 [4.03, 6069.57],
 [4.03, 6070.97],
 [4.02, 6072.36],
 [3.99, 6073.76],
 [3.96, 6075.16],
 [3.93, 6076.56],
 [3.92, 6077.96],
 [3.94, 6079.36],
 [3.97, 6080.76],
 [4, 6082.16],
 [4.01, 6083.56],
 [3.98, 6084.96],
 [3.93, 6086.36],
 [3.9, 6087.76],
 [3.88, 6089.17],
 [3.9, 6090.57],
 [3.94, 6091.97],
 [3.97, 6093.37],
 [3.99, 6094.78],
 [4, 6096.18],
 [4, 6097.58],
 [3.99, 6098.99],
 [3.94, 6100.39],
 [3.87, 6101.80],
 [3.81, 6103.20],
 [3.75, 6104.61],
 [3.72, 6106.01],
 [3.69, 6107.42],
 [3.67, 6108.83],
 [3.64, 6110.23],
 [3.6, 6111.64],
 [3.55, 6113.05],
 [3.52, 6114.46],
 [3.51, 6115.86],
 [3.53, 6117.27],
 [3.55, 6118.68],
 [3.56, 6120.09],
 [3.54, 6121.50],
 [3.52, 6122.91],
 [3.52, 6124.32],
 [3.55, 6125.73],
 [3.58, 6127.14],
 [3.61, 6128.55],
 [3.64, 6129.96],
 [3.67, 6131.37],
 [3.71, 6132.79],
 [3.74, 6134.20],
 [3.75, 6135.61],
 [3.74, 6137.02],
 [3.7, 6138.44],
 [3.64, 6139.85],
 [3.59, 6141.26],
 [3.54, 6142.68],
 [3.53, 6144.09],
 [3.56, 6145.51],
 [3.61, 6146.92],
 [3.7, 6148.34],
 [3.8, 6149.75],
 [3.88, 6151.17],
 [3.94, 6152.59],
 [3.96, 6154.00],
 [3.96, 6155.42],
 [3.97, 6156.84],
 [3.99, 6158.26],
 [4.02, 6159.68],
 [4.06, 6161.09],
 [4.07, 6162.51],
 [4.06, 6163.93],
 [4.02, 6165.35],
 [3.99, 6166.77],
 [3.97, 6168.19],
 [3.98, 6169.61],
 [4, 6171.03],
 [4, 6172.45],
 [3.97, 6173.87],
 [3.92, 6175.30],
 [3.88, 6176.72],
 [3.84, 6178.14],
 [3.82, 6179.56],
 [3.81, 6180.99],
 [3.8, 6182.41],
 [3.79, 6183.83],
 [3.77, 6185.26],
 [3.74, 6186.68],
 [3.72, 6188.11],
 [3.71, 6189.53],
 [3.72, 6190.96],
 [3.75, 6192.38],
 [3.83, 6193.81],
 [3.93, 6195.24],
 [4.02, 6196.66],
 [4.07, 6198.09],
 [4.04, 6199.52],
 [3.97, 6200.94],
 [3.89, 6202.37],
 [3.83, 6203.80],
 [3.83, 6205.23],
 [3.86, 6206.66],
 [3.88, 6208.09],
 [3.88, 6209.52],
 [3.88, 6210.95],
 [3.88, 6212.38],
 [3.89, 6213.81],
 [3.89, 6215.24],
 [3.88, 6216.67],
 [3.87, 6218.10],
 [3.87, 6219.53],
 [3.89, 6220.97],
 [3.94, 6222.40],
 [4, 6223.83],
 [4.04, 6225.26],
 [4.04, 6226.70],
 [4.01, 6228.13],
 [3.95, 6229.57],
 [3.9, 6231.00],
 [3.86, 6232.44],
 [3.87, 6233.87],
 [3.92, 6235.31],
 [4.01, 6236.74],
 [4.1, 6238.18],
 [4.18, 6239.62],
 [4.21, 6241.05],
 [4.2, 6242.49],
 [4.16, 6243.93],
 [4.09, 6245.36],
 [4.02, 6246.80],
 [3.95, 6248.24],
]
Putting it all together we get 0.10 mag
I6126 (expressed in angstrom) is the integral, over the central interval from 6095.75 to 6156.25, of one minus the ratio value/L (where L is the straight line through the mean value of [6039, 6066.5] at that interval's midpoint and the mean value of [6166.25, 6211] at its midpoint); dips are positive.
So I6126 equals 3.2 angstrom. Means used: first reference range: 3.93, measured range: 3.69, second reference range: 3.88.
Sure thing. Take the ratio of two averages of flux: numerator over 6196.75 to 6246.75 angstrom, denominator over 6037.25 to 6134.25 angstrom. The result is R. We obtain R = 1.03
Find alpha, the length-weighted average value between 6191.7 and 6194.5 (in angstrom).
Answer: 3.78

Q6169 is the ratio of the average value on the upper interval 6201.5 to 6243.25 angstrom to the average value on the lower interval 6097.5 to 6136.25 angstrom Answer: 1.1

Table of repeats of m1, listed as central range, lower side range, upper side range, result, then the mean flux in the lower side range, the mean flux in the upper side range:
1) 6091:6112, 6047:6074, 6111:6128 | -0.05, 3.95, 3.54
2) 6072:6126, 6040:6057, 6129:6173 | 0.02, 3.88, 3.83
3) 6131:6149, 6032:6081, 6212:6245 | 0.09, 3.96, 3.98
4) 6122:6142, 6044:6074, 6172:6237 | 0.08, 3.94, 3.89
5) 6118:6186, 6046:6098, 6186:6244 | 0.04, 3.95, 3.93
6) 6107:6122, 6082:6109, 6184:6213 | 0.09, 3.9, 3.86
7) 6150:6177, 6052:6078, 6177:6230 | -0.02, 3.97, 3.88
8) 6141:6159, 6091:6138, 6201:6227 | 0.00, 3.71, 3.9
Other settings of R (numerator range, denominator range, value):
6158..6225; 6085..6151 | 1.05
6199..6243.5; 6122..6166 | 1.05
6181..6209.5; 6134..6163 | 1.01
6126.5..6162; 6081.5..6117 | 0.98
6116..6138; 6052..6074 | 0.91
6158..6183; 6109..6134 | 1.10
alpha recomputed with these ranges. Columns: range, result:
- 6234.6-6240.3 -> 4.05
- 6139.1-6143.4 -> 3.6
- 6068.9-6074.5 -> 4.02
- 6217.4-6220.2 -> 3.87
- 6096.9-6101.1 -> 3.97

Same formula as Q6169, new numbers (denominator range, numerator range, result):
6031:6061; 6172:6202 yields 0.98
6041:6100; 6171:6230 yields 0.98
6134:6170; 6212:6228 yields 1.02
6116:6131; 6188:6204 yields 1.09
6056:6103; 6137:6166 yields 0.96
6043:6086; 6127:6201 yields 0.97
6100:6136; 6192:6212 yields 1.07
